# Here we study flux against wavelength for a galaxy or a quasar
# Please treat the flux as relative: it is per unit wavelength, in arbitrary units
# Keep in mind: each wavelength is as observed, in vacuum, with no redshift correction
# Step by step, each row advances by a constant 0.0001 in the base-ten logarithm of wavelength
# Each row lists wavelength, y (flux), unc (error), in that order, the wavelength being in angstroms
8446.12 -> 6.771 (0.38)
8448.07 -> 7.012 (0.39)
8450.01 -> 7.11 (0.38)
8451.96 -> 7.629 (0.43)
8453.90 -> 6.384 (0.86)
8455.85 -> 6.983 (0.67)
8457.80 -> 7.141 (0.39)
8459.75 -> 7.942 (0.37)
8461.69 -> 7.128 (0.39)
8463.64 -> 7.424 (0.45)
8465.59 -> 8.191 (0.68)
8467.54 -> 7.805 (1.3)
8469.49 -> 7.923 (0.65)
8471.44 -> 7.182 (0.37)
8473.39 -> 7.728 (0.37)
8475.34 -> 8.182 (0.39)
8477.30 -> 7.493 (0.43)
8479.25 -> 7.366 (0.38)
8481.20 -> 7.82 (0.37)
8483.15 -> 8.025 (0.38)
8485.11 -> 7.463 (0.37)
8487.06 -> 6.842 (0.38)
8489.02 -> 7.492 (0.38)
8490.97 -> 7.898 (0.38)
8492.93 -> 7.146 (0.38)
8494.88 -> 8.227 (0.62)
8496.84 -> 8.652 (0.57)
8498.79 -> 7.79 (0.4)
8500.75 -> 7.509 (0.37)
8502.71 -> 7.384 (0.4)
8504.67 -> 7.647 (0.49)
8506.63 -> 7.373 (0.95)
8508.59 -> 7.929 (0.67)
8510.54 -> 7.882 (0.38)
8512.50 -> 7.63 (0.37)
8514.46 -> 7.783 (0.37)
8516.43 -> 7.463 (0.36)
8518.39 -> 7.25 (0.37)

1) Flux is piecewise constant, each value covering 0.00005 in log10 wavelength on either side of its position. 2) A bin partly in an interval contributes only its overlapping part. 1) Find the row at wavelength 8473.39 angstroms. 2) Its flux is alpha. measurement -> 7.728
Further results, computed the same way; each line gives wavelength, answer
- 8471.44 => 7.182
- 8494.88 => 8.227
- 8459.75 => 7.942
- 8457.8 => 7.141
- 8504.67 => 7.647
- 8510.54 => 7.882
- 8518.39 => 7.25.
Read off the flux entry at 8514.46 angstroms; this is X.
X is 7.783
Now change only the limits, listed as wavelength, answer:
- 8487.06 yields 6.842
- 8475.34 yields 8.182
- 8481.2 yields 7.82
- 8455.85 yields 6.983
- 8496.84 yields 8.652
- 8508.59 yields 7.929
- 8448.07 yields 7.012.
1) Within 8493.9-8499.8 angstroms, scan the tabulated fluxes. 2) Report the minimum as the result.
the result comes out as 7.79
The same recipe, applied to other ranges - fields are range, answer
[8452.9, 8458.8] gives 6.384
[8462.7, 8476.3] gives 7.182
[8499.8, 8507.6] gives 7.373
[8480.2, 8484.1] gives 7.82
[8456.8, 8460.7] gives 7.141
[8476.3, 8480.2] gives 7.366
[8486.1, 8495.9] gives 6.842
